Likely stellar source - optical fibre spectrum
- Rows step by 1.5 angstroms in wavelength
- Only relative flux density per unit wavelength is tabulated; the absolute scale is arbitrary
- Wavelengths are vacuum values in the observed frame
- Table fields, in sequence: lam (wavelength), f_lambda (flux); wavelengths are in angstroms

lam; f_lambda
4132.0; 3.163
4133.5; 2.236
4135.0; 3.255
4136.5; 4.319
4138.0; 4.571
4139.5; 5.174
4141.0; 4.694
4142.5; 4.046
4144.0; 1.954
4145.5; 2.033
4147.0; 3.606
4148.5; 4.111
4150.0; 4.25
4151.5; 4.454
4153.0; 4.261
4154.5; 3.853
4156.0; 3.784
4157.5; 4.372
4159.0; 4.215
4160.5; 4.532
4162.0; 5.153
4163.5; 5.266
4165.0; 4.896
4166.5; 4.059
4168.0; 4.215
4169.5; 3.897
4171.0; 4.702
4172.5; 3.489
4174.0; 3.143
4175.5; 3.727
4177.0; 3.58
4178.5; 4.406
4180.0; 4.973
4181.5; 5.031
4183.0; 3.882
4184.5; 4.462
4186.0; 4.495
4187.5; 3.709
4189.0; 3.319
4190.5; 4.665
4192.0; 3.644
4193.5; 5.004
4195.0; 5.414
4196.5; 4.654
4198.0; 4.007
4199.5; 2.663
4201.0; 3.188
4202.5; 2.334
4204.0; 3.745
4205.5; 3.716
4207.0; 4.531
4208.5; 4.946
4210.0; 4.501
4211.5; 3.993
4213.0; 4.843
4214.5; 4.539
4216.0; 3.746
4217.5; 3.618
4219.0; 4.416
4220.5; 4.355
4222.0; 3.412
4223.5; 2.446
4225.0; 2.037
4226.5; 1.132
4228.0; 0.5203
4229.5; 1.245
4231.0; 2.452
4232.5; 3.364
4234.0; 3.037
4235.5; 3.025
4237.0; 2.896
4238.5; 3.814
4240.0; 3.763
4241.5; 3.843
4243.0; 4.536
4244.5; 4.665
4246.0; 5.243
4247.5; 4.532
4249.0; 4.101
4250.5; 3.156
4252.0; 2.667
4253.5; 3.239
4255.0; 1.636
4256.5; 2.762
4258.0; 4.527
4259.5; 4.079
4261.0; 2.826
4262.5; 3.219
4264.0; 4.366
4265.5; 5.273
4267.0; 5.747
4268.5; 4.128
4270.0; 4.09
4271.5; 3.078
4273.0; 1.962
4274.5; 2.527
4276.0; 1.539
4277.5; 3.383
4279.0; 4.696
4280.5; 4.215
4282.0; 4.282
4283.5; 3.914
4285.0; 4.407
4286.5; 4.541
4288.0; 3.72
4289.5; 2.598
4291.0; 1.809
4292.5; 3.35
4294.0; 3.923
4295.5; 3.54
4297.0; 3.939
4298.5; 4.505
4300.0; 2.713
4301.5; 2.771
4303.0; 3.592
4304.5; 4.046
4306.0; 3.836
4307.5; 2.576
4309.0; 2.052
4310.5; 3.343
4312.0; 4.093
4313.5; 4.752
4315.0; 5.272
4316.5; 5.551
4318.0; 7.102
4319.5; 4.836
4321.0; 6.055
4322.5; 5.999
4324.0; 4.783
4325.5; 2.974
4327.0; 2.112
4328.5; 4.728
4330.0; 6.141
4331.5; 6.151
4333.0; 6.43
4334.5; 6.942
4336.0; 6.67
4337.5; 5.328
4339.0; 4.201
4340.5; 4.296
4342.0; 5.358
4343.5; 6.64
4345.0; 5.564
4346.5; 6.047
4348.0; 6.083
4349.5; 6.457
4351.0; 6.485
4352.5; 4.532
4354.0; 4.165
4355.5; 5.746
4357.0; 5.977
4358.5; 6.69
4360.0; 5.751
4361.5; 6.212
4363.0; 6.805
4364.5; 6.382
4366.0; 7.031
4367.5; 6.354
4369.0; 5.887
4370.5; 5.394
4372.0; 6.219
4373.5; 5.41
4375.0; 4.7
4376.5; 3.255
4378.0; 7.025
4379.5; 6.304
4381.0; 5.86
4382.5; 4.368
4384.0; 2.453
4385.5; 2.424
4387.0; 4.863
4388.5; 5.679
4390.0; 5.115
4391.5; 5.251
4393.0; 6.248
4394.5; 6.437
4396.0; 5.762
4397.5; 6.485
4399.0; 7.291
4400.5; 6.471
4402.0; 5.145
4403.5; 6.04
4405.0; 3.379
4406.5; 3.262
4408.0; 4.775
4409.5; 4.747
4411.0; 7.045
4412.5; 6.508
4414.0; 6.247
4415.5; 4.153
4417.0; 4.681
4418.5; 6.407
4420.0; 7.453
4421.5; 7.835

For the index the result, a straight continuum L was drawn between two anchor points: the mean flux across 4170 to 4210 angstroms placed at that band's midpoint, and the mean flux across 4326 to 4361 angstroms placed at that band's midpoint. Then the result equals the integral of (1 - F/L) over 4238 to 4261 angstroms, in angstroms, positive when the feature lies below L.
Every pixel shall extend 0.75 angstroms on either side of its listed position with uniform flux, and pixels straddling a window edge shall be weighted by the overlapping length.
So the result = 4.5 angstroms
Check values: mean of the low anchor 4.06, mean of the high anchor 5.57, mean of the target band 3.74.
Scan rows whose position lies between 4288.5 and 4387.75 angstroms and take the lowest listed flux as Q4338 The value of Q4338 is 1.809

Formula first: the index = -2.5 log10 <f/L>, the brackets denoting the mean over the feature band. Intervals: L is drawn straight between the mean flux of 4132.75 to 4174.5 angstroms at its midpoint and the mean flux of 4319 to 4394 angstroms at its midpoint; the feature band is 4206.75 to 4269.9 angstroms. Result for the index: 0.272 mag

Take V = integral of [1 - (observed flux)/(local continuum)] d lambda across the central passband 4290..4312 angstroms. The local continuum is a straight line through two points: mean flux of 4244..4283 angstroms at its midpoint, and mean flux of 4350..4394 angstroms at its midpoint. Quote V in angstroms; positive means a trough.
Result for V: 5.1 angstroms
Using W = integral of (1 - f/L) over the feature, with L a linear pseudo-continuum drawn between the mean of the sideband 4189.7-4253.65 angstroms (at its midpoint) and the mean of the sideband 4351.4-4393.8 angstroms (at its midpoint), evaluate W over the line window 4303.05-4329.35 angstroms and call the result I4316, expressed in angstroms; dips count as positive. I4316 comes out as 2.3 angstroms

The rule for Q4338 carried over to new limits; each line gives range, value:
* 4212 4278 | 0.5203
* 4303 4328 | 2.052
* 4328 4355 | 4.165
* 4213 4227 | 1.132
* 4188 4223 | 2.334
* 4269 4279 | 1.539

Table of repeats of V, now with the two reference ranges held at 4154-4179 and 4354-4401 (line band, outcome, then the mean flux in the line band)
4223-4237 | 7.43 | 2.17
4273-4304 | 9.66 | 3.47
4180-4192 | 0.26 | 4.23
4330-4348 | -1.45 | 5.81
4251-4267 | 4.22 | 3.56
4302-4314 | 3.88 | 3.49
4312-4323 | -0.64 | 5.54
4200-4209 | 1.57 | 3.68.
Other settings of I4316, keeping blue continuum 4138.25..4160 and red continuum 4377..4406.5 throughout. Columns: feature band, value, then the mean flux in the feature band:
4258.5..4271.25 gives 1.2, 4.18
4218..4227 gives 2.7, 3.04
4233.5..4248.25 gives 1.7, 3.95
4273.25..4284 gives 2.9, 3.43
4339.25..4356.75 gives -1.6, 5.55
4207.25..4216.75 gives -0.3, 4.43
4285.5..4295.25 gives 2.8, 3.36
